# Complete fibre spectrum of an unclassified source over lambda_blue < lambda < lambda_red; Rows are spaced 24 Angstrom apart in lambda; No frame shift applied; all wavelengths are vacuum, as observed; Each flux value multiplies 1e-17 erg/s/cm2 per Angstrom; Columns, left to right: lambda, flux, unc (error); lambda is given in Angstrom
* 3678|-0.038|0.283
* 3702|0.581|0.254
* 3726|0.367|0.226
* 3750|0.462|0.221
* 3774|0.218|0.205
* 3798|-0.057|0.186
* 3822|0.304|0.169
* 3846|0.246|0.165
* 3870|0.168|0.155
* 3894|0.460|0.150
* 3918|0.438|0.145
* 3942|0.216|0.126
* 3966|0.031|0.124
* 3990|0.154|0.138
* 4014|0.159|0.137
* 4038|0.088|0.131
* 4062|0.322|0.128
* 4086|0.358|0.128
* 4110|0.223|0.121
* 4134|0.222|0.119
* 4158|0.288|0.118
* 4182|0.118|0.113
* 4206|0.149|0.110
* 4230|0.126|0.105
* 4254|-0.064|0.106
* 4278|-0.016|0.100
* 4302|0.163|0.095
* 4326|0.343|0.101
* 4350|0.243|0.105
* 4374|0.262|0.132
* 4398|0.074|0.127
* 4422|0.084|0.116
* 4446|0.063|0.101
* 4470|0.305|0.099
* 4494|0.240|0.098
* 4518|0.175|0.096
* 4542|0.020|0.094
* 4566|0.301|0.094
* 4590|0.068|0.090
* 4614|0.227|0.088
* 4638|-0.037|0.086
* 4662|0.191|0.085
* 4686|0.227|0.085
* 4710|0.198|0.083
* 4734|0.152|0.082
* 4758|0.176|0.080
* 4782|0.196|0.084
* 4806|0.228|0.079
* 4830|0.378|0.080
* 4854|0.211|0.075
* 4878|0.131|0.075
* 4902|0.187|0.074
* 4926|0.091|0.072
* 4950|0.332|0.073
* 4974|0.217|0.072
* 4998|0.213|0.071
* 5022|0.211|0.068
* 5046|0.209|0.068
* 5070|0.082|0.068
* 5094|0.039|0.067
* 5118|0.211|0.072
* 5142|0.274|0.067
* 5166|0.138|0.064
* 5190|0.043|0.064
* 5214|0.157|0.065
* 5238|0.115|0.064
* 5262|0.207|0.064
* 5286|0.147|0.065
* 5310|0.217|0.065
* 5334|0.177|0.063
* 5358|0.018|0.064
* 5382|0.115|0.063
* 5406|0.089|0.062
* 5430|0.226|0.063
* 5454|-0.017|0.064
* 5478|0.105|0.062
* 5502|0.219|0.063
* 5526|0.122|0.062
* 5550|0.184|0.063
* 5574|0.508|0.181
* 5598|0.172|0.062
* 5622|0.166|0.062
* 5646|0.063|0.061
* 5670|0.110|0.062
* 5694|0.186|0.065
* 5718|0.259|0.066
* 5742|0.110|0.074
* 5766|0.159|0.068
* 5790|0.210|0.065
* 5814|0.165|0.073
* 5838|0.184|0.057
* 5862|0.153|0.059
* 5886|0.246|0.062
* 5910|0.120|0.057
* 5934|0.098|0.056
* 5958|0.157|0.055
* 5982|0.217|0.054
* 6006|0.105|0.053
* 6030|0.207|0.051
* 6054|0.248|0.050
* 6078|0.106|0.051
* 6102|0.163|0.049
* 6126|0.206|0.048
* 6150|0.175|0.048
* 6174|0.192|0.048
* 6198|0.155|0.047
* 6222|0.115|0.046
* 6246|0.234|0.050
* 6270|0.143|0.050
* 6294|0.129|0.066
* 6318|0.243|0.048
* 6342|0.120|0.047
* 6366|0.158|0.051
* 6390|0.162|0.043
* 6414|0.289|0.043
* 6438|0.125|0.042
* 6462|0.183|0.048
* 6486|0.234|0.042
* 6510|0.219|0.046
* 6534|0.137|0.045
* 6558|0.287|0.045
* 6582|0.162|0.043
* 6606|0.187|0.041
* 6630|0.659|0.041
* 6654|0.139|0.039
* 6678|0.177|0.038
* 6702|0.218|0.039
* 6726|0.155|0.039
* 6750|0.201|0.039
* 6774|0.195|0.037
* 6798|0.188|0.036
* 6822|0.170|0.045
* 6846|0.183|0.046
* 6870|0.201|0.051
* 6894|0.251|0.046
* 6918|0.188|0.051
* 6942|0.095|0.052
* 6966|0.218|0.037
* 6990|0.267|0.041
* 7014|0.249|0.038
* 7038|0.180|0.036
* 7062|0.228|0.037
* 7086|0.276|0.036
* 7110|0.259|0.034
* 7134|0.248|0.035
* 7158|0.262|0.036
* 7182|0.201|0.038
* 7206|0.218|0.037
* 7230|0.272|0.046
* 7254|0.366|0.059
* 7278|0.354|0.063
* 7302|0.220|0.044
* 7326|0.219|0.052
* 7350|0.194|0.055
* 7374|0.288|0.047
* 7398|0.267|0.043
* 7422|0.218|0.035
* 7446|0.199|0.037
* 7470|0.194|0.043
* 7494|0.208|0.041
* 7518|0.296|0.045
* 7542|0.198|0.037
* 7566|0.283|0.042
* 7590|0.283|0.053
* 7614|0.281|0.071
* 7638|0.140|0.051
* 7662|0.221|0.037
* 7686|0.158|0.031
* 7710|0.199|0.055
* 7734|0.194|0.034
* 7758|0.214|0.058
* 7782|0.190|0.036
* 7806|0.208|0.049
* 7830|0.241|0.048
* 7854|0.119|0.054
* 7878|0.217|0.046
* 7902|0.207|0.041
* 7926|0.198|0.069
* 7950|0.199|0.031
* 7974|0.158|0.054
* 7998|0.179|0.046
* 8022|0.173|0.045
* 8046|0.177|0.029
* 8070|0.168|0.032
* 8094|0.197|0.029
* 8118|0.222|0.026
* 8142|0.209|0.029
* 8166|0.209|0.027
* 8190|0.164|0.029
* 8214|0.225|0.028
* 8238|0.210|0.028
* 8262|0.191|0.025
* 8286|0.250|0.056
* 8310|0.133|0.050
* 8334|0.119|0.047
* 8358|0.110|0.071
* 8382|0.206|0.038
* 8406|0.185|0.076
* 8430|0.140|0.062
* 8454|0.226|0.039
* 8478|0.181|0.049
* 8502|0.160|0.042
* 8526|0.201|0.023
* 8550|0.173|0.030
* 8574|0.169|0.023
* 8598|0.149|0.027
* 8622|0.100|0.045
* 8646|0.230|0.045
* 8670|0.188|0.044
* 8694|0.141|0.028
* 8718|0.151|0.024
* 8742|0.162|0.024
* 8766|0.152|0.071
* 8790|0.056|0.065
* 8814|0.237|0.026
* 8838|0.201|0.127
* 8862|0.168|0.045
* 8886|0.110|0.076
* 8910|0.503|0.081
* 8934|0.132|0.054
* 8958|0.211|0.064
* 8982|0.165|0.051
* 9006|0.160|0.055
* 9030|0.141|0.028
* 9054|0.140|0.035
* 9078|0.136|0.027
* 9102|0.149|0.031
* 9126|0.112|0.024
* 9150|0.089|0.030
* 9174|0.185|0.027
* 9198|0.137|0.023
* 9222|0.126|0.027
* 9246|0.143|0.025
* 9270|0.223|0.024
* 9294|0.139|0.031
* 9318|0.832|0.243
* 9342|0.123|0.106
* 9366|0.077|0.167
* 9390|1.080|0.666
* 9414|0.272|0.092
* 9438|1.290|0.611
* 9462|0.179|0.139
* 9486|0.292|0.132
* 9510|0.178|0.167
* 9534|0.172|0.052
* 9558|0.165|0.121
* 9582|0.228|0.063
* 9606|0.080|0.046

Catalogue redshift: 0.78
